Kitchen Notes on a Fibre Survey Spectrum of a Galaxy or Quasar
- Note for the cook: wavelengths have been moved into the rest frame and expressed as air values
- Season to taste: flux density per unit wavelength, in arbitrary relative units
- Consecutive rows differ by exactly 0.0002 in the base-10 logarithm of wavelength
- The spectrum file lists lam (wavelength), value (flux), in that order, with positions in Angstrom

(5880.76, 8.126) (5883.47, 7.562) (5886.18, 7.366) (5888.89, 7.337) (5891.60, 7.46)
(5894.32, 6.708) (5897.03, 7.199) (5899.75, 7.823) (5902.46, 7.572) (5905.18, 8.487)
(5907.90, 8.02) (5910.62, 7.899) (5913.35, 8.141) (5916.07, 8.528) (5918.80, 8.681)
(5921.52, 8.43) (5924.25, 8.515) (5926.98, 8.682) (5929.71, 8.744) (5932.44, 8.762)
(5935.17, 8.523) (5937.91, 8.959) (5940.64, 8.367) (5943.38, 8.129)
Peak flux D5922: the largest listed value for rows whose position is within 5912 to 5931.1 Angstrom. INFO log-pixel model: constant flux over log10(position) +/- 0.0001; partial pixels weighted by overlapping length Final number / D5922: 8.744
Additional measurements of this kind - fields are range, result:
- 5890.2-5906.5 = 8.487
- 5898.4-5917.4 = 8.528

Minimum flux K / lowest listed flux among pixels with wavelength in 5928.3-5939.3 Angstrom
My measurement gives 8.523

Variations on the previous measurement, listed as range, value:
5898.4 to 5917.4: 7.572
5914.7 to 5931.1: 8.43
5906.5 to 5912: 7.899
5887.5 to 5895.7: 6.708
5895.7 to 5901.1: 7.199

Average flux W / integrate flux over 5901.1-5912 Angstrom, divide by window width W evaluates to 7.99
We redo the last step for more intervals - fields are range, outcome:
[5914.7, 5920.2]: 8.61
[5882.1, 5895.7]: 7.29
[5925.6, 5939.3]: 8.73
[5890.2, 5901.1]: 7.3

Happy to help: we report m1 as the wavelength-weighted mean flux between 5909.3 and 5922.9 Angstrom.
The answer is 8.33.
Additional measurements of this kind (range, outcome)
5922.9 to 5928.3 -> 8.6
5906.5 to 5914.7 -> 8.02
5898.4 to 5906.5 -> 7.96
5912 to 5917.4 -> 8.34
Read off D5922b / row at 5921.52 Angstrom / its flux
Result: 8.43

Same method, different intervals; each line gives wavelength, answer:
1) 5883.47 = 7.562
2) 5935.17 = 8.523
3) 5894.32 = 6.708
